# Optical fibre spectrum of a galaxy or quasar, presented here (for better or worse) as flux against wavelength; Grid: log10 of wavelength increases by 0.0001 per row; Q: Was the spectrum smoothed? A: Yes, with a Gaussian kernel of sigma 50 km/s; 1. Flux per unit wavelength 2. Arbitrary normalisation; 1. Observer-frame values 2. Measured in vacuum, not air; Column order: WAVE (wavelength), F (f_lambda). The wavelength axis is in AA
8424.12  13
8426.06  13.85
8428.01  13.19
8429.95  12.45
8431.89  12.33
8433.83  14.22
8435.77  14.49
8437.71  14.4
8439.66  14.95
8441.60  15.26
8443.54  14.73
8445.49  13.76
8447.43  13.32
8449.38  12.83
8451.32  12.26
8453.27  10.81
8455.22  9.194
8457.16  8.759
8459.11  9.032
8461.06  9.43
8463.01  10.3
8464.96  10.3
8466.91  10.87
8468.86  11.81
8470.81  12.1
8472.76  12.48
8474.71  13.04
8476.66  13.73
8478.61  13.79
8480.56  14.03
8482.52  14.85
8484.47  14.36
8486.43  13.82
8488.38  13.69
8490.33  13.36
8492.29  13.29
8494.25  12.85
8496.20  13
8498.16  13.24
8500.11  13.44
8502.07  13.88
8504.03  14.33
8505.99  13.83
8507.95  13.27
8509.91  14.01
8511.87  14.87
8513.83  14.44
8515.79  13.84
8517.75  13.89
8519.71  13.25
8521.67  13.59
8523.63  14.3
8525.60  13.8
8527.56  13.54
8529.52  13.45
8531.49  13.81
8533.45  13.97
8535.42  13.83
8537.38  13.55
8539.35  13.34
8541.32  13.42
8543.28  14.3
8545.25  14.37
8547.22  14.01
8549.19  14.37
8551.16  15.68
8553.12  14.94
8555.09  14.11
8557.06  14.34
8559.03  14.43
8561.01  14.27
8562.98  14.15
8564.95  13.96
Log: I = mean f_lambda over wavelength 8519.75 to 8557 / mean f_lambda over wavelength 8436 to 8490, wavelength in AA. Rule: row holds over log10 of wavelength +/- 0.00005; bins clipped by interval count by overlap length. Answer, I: 1.1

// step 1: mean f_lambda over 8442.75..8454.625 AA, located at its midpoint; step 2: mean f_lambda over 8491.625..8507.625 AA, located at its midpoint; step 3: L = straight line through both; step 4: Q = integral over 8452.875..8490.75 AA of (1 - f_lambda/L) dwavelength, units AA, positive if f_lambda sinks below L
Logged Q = 3.3 AA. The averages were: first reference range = 12.8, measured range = 12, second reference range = 13.5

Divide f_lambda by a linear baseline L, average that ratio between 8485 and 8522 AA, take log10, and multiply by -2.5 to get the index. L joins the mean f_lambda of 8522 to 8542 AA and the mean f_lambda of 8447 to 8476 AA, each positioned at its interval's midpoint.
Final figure -0.09 mag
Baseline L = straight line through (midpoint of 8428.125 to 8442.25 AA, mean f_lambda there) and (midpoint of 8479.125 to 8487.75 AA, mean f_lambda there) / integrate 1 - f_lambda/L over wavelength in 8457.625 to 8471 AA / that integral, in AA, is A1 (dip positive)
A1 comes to 3.5 AA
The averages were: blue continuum 13.9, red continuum 14.2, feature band 10.4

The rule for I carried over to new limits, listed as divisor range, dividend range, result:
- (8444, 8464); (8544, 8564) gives 1.31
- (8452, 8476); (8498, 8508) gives 1.28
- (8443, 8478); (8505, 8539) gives 1.19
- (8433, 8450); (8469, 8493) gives 0.95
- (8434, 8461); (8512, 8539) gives 1.10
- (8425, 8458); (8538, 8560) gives 1.10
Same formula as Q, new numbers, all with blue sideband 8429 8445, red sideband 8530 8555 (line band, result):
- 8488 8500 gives 0.75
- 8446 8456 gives 1.61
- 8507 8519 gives 0.06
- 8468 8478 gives 1.01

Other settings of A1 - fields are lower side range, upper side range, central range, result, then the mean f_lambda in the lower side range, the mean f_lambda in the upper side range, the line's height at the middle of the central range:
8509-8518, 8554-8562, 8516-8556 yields 0.8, 14.2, 14.3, 14.3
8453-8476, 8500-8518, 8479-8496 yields -1.9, 10.7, 14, 12.4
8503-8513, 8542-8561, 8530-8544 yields 0.6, 14.1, 14.5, 14.3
